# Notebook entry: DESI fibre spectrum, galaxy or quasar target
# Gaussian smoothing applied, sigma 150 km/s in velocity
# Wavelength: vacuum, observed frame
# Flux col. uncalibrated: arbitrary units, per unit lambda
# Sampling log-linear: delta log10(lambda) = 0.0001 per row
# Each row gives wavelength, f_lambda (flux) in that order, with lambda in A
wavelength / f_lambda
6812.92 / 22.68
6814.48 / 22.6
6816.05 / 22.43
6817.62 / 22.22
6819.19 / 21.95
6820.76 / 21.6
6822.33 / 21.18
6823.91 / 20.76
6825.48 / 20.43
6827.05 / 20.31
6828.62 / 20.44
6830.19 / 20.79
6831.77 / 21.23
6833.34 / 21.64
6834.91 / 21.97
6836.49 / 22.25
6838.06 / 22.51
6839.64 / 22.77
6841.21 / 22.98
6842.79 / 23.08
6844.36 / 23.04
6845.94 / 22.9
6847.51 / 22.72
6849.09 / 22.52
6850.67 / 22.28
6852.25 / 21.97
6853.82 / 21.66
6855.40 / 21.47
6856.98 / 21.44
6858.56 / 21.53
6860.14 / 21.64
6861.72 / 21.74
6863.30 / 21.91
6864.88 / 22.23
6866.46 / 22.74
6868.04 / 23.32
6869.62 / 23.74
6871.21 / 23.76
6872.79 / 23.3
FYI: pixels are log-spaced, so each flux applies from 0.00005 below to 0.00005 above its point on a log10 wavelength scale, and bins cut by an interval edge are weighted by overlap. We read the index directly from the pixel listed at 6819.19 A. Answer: 21.95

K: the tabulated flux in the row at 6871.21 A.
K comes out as 23.76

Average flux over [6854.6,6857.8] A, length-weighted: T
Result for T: 21.4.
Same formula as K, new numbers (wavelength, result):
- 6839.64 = 22.77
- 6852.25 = 21.97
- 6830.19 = 20.79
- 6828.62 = 20.44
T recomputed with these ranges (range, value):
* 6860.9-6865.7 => 22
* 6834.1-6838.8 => 22.2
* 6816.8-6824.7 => 21.5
